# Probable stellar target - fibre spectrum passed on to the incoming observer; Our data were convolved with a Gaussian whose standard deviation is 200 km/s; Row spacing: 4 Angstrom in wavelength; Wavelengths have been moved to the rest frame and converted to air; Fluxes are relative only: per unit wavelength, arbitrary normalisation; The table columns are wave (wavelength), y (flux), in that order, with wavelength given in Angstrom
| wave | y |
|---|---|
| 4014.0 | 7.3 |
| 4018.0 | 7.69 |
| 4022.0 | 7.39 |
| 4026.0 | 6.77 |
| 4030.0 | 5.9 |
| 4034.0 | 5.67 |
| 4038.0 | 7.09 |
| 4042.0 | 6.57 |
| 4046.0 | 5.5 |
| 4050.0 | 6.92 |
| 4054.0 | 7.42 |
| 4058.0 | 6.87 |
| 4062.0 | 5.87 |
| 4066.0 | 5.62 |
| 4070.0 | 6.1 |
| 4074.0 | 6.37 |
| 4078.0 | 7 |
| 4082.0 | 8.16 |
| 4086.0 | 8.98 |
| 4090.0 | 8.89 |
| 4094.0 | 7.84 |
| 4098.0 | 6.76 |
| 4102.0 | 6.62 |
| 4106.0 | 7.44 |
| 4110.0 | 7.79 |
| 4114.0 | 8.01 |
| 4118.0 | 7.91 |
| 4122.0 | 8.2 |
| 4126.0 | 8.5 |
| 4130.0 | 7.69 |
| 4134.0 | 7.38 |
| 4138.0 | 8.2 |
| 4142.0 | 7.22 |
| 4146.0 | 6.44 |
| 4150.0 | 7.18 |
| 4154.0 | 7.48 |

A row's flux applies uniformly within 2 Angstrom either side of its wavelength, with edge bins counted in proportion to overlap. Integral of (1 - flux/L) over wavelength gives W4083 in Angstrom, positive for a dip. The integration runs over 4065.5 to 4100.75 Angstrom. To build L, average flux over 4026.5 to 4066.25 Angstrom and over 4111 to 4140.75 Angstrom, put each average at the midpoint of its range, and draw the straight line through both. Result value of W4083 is -1.15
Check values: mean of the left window 6.39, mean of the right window 7.96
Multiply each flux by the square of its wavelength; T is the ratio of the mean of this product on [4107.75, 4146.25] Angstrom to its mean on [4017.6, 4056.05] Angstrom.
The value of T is 1.22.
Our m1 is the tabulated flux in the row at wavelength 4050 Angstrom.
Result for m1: 6.92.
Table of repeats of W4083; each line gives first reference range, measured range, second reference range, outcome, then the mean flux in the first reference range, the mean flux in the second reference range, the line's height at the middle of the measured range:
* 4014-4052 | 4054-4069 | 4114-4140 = 1.6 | 6.65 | 7.98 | 7.05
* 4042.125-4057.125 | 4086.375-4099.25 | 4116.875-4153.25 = -1.6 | 6.63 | 7.62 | 7.13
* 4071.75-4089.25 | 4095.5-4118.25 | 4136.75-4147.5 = 0.3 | 7.7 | 7.26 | 7.51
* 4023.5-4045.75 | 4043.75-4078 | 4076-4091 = 4.5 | 6.35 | 8.22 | 7.35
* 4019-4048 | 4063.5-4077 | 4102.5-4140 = 1.8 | 6.46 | 7.85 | 7.04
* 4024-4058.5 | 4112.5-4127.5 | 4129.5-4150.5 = -2.0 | 6.51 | 7.34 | 7.17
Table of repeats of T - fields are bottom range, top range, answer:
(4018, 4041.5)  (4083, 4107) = 1.21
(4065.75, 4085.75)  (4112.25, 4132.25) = 1.19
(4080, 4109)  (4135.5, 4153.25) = 0.95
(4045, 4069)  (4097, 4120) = 1.20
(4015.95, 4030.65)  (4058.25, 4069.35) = 0.87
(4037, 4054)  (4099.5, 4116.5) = 1.17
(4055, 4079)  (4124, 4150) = 1.23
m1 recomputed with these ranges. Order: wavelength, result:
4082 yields 8.16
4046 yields 5.5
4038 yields 7.09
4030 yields 5.9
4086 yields 8.98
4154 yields 7.48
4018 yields 7.69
